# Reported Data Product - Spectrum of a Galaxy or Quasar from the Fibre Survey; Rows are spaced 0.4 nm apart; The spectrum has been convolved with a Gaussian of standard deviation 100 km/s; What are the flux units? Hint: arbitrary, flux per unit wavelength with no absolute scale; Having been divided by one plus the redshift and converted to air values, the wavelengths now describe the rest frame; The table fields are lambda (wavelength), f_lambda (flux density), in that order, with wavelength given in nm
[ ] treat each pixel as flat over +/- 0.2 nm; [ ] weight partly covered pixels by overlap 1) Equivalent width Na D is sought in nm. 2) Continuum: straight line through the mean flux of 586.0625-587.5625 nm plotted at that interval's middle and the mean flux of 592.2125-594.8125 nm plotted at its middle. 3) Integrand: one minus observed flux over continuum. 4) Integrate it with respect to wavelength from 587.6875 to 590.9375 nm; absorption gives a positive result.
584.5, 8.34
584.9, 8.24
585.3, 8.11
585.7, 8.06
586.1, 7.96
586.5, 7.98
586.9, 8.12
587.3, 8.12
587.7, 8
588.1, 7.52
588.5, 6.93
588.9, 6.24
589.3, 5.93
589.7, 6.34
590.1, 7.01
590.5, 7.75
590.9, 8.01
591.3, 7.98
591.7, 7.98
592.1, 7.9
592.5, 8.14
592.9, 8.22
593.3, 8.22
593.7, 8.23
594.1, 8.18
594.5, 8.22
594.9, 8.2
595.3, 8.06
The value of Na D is 0.45 nm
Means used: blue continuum 8.05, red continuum 8.19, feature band 6.98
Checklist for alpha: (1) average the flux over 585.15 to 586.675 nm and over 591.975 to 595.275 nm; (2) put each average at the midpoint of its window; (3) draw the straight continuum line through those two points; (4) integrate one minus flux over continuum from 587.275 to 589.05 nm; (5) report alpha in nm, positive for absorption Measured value 0.16 nm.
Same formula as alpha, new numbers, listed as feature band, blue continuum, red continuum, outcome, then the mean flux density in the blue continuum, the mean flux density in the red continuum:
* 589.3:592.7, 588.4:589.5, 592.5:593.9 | -0.14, 6.32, 8.21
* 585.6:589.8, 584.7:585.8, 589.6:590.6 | 0.12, 8.14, 7.03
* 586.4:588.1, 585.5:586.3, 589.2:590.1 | -0.14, 8.01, 6.35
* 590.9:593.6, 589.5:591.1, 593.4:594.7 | -0.11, 7.28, 8.21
